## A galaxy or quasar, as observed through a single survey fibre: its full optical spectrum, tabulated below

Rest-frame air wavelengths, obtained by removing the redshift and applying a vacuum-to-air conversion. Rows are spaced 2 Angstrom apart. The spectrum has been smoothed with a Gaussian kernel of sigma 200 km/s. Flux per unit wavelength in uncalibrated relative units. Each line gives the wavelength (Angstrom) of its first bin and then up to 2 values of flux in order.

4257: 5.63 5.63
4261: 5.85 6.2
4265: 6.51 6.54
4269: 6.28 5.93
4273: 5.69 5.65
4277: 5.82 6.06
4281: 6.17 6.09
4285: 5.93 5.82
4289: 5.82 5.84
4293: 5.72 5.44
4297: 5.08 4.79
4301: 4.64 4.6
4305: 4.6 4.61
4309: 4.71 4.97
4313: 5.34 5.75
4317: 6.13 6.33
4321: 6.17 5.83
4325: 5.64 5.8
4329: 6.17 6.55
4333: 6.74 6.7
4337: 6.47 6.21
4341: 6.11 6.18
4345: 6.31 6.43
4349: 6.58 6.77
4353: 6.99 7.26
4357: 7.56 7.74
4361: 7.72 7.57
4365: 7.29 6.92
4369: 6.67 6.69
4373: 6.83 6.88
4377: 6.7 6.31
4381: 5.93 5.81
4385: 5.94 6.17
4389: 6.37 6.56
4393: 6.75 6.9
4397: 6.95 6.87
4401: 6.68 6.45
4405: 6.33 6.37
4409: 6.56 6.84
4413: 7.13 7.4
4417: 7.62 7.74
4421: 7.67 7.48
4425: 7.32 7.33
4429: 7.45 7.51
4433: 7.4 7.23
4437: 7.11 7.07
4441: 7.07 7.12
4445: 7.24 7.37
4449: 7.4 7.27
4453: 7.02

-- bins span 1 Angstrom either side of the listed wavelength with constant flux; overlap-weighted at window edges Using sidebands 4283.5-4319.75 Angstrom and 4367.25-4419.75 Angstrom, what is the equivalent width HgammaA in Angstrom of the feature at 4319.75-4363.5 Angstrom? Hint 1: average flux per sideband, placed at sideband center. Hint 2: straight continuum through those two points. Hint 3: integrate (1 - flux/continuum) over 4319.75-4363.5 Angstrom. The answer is -4.96 Angstrom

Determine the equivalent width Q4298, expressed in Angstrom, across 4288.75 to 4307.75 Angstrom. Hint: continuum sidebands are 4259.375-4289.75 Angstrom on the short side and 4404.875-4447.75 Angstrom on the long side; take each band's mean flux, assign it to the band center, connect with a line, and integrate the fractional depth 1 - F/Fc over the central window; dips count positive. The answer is 3.4 Angstrom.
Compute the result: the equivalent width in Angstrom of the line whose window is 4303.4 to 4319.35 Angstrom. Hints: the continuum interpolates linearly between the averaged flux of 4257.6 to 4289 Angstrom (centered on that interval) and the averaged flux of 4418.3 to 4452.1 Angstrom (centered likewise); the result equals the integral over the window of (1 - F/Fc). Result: 2.7 Angstrom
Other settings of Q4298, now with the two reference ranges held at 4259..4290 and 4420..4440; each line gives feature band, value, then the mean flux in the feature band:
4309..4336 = 2.0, 5.96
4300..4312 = 3.0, 4.69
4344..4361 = -0.8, 7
